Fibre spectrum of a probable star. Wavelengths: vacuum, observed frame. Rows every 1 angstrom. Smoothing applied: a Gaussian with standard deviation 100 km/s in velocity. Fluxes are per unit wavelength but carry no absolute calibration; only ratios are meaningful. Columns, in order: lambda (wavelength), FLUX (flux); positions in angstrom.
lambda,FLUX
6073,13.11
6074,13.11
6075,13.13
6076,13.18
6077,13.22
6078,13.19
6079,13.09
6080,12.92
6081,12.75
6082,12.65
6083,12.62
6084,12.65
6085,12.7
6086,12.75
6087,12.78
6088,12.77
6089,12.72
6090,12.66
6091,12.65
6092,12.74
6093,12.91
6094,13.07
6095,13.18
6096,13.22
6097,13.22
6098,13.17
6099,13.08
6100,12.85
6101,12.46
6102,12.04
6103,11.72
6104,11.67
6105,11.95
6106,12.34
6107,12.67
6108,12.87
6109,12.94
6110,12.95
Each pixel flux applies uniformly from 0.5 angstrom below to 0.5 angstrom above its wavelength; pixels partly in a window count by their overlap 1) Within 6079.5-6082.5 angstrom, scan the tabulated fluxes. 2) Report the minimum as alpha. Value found 12.65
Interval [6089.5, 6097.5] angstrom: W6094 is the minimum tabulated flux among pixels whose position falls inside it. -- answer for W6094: 12.65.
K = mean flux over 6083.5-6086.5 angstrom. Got 12.7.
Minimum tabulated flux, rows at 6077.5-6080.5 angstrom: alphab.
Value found 12.92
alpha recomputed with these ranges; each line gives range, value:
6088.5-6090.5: 12.66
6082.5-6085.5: 12.62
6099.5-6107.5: 11.67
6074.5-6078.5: 13.13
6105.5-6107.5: 12.34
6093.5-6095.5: 13.07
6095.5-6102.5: 12.04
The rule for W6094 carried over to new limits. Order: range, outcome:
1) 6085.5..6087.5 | 12.75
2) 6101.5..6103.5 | 11.72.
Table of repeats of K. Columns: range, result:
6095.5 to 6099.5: 13.2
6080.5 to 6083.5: 12.7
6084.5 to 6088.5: 12.8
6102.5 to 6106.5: 11.9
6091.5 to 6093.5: 12.8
